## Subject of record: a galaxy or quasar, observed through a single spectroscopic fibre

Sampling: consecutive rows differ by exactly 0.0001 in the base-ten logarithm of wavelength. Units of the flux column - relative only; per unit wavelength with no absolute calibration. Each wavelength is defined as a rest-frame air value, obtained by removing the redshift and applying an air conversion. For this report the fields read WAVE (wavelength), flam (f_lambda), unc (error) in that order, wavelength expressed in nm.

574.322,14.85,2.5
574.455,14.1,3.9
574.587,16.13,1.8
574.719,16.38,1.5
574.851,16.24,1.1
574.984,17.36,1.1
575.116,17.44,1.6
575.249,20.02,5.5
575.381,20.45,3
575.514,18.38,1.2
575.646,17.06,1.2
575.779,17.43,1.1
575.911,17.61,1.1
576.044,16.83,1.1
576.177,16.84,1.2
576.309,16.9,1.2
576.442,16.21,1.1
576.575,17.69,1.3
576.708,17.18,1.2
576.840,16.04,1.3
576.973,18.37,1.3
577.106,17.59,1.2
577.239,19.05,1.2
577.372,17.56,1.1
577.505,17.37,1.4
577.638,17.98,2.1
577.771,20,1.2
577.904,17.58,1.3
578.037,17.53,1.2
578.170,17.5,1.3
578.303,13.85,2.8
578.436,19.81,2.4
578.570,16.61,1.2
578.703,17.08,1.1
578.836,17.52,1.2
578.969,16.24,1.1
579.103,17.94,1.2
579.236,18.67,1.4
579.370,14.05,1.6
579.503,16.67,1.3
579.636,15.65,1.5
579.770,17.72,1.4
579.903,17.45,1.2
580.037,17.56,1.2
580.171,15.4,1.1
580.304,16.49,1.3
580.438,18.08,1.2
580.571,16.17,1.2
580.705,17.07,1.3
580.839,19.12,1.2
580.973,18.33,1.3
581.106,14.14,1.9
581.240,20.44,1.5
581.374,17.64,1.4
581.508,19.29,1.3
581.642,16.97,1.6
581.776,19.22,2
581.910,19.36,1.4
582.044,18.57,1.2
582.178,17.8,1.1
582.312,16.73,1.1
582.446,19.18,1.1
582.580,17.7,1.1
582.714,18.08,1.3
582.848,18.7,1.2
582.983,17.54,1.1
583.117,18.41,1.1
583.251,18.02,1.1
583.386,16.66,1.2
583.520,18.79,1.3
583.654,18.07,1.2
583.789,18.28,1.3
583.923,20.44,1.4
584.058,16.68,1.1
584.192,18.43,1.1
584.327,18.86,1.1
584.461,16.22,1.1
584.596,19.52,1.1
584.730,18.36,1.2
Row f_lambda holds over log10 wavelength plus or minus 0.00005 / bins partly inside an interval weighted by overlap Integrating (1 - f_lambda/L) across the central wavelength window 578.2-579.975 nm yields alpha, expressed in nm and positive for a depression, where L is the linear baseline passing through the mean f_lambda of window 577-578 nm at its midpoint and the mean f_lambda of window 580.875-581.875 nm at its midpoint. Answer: 0.12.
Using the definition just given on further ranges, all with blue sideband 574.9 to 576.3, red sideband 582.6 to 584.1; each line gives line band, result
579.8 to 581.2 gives 0.08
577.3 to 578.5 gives 0.02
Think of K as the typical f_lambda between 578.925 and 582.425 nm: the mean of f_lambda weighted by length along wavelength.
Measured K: 17.4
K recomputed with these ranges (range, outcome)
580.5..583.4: 18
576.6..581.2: 17.2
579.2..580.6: 16.7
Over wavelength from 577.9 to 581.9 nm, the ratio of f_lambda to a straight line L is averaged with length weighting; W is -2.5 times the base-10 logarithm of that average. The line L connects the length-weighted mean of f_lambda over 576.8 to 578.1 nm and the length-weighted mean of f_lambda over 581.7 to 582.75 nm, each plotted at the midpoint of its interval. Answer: 0.05 mag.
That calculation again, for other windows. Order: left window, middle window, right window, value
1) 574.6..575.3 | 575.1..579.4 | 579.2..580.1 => -0.032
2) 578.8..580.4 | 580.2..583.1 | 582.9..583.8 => -0.030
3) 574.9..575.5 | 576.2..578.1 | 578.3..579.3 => 0.022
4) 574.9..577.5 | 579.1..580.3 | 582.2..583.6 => 0.070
